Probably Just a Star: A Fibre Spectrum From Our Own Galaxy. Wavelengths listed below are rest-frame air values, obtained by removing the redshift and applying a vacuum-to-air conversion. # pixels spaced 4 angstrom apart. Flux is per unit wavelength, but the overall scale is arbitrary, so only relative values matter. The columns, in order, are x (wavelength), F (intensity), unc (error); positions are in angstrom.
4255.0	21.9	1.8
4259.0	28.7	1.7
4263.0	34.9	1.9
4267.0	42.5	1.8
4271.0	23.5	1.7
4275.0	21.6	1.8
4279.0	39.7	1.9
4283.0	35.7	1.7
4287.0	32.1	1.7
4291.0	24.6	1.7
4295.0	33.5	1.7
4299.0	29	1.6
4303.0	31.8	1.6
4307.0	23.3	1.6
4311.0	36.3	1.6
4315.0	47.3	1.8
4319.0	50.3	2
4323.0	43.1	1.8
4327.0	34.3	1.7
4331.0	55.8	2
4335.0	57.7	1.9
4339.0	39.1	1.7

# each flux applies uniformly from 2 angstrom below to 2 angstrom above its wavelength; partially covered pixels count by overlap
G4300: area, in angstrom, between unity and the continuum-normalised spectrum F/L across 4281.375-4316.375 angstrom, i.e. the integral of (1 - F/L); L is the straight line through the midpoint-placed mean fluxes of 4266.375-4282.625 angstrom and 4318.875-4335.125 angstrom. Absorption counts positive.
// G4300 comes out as 5.60 angstrom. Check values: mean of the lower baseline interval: 31.3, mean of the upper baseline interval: 46.9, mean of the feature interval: 32.3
